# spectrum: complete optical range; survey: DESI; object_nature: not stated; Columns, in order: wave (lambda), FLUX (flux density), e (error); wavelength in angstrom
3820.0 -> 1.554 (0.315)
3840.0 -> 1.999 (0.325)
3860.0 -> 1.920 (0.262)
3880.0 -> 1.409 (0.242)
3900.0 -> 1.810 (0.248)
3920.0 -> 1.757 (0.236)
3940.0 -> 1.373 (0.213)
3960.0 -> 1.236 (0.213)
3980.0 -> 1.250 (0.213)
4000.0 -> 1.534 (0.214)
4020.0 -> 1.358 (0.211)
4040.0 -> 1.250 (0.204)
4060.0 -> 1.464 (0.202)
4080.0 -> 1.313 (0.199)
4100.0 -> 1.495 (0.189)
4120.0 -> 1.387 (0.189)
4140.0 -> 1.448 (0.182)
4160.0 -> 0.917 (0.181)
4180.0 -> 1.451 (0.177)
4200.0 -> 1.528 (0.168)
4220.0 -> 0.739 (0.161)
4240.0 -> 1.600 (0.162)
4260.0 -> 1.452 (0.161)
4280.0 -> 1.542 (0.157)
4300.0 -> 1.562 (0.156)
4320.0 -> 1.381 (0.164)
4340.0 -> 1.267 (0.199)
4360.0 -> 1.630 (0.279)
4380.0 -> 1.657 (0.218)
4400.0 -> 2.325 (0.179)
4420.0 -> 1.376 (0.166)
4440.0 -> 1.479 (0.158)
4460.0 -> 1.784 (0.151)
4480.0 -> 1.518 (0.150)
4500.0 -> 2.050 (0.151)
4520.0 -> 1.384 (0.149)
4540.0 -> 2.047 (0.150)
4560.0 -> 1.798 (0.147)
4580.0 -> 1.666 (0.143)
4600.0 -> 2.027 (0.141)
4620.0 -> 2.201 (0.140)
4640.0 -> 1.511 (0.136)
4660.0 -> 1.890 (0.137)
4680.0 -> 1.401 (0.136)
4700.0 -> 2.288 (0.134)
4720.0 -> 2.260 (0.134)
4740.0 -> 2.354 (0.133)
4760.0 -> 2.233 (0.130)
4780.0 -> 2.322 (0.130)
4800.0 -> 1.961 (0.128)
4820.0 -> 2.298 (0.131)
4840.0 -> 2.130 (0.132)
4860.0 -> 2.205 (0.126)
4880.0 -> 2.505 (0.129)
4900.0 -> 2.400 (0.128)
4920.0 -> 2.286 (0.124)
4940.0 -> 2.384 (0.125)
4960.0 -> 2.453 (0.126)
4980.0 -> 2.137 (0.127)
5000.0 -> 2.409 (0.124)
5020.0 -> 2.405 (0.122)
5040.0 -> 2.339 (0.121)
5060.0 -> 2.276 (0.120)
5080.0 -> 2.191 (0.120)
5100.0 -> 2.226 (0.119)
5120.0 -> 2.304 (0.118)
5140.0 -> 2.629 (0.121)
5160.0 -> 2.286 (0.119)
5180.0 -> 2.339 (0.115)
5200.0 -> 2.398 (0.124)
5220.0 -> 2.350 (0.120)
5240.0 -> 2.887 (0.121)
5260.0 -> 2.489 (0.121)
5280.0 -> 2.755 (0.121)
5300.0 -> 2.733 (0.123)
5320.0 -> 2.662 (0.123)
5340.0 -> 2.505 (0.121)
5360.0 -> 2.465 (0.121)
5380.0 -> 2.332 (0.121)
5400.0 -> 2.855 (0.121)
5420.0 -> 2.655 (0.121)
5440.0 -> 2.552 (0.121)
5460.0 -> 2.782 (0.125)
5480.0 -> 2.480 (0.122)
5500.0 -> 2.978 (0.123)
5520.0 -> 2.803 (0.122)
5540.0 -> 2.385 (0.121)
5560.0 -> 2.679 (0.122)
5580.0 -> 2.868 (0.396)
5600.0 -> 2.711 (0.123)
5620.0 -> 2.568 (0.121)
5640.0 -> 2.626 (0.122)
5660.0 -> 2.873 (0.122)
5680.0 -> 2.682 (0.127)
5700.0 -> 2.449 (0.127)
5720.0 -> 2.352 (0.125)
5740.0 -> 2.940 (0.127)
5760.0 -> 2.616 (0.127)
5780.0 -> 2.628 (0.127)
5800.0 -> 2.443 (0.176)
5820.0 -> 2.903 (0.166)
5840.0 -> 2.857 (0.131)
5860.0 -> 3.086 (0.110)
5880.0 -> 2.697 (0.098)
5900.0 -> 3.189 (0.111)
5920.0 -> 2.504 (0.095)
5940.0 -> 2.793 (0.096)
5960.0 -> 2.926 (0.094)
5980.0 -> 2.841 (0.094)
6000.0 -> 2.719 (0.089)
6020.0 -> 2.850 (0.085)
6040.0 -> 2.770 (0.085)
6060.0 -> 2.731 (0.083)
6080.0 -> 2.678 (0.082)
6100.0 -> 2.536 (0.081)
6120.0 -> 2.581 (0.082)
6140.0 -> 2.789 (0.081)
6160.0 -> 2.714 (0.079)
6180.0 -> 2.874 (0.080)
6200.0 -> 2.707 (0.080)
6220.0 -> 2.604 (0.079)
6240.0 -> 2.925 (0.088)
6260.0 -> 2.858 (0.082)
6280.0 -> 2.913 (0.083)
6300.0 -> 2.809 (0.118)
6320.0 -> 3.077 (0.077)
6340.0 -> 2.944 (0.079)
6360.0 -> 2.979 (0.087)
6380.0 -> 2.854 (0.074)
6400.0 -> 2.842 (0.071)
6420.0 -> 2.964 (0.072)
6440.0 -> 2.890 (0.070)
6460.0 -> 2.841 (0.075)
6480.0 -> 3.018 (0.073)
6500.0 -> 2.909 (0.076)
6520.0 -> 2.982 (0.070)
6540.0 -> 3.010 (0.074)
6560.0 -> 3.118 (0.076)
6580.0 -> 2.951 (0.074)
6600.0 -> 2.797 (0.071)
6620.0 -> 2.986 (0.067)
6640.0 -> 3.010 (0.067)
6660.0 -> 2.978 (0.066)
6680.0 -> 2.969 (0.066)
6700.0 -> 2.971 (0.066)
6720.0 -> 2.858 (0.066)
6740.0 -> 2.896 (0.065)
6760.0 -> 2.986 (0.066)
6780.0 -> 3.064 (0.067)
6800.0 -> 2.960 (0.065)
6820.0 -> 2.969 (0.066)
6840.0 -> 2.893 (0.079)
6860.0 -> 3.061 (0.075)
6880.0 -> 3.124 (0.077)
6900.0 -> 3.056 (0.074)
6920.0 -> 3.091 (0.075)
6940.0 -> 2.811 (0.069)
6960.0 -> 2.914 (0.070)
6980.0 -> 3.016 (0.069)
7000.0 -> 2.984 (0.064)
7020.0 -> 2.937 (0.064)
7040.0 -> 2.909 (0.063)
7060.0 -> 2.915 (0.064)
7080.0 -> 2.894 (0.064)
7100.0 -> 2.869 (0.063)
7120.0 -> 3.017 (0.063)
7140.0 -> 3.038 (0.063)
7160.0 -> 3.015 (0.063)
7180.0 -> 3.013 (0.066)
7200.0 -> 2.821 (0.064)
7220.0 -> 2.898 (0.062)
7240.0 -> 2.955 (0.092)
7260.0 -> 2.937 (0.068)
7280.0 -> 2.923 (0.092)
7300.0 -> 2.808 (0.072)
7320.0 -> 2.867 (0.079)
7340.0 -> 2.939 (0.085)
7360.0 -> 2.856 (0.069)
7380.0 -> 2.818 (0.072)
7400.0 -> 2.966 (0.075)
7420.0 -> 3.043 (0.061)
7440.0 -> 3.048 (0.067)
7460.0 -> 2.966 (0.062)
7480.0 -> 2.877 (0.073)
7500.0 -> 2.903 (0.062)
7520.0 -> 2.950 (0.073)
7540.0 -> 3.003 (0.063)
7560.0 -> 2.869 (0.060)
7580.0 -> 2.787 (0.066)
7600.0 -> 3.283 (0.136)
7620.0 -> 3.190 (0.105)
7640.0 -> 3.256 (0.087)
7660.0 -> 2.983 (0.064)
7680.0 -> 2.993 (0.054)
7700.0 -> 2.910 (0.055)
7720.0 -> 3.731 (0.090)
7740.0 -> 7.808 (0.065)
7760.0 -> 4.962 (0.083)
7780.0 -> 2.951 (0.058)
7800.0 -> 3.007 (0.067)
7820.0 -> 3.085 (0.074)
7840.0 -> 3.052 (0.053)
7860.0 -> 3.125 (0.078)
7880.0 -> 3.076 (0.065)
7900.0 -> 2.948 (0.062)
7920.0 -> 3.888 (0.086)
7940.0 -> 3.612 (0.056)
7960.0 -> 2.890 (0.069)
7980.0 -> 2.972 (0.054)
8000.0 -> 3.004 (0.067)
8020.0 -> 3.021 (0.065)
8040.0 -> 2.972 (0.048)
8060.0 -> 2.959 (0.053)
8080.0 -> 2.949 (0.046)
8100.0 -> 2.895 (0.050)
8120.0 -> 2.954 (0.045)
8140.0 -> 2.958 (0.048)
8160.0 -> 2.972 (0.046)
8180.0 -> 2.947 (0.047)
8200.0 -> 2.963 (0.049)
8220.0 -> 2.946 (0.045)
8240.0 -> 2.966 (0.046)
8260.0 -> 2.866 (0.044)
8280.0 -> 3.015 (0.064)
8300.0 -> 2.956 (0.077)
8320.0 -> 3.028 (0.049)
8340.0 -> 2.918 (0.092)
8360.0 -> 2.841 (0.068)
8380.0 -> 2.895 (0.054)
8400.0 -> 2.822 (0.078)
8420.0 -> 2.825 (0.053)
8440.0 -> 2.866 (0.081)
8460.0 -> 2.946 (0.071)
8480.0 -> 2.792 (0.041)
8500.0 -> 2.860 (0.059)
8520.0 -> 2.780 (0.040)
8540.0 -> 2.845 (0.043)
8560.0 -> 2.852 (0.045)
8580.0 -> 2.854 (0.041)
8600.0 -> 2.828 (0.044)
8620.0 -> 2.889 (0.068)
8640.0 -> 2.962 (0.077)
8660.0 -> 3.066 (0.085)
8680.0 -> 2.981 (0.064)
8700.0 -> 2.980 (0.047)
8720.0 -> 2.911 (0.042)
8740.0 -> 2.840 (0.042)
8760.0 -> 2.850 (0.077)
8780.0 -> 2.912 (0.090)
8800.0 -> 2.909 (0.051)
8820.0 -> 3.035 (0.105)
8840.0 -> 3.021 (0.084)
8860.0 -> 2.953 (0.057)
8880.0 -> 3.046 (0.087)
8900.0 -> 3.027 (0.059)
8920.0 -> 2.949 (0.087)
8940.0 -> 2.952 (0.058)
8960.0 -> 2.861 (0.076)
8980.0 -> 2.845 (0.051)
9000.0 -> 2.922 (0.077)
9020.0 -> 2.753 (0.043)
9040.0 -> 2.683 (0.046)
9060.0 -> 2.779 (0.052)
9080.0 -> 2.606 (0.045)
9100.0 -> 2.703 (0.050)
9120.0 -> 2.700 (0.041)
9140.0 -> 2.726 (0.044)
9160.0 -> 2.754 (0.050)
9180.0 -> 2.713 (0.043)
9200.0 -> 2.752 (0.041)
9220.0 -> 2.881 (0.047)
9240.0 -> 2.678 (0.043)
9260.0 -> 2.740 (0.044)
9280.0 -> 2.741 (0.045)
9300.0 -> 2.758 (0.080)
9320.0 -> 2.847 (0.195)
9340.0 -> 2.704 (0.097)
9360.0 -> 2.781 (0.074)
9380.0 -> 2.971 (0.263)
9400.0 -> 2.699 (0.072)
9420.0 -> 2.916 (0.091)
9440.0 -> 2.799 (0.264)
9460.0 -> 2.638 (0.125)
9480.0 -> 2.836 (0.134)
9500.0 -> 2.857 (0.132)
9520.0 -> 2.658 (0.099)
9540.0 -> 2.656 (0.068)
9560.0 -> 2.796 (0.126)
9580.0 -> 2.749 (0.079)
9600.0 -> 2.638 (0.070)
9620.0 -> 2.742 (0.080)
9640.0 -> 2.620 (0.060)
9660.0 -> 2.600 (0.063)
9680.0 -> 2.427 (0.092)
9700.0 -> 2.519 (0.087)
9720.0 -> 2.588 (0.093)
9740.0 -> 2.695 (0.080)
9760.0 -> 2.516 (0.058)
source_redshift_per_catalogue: 0.18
